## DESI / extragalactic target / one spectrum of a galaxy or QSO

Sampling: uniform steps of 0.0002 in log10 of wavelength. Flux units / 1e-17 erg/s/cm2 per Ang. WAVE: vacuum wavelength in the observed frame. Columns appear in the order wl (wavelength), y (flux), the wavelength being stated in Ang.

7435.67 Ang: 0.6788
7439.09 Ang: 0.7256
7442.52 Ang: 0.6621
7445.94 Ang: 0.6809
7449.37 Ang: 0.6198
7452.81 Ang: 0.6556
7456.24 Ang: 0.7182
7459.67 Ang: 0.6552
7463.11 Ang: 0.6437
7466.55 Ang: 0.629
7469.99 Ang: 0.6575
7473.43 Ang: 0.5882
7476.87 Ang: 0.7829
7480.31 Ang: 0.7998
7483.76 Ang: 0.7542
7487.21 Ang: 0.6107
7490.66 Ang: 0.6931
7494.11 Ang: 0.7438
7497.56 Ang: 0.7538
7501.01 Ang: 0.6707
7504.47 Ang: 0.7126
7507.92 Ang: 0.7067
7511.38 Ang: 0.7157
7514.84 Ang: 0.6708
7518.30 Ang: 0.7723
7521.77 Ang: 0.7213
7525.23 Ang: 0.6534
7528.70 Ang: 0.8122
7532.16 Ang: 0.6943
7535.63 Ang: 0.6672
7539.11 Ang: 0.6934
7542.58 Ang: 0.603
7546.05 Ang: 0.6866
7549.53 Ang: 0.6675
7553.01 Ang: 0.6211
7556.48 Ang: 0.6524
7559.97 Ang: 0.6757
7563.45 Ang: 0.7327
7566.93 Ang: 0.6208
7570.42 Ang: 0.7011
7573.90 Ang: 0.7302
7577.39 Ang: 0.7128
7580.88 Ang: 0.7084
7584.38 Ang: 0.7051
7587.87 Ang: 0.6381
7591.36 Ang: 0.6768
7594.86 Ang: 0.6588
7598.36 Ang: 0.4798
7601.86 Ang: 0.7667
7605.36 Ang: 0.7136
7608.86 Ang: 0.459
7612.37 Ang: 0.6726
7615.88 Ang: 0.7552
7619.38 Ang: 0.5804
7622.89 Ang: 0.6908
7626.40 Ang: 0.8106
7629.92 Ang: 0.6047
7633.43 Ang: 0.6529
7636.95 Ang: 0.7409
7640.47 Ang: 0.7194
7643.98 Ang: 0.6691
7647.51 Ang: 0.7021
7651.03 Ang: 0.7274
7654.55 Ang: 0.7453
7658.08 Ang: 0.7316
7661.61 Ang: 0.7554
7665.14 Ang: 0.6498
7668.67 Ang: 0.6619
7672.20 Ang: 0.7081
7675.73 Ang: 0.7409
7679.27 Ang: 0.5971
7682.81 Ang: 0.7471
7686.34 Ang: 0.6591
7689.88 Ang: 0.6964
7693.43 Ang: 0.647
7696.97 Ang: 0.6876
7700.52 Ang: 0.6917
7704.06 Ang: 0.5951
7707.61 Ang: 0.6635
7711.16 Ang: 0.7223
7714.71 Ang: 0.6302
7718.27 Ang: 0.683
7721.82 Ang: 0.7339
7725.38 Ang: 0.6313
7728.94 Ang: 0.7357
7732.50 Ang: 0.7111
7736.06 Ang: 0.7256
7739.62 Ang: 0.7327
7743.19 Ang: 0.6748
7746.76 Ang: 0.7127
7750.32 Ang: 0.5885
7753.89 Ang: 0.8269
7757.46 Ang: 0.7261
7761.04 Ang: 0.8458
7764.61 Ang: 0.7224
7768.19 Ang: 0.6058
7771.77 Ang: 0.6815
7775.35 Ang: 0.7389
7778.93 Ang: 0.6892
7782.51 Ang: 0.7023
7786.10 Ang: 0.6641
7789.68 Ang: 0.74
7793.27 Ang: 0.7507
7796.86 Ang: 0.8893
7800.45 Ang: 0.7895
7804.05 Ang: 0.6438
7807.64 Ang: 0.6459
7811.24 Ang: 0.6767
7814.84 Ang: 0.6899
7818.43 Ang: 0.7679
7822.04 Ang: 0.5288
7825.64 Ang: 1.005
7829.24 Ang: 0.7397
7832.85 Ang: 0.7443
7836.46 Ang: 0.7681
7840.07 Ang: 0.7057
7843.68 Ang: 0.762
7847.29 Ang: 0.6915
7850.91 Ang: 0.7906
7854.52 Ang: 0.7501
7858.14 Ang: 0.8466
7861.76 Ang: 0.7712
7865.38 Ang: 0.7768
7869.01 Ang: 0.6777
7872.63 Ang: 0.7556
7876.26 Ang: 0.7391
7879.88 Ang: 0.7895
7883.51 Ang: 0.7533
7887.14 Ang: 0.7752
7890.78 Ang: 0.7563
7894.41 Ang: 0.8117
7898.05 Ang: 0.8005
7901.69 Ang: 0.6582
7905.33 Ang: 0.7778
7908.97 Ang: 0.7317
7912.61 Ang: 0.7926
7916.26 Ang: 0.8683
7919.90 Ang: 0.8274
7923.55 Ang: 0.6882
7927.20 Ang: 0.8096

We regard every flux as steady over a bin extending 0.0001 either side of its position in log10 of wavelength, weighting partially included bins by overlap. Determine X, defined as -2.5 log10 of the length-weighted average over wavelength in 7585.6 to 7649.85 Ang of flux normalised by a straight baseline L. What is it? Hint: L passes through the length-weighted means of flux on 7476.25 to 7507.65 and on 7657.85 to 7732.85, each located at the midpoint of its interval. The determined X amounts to 0.05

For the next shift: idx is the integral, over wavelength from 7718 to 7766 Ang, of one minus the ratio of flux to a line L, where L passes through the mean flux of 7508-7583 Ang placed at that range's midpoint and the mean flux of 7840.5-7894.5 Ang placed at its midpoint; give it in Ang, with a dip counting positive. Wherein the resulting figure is 0.9 Ang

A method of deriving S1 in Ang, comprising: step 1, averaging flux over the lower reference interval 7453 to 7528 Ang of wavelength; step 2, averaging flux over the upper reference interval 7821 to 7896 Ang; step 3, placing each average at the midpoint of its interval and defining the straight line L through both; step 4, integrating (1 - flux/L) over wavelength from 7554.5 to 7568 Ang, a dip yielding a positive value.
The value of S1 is 0.7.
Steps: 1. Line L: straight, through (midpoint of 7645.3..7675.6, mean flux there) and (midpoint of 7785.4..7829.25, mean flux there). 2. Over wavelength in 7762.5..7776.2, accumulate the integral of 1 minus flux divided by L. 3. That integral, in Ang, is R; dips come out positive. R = 0.8 Ang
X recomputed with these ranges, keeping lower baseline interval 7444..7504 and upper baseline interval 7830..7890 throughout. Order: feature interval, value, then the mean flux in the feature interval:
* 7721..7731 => 0.052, 0.697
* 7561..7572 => 0.029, 0.684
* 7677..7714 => 0.087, 0.671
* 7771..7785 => 0.058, 0.703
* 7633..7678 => 0.016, 0.708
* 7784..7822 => 0.043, 0.716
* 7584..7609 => 0.101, 0.645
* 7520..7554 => 0.022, 0.683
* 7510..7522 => -0.040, 0.72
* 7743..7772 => 0.037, 0.713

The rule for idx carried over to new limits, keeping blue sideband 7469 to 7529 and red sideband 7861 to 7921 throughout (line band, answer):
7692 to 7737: 3.7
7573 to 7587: 0.3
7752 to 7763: -0.7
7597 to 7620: 2.8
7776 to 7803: 0.3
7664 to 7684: 1.4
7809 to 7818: 0.7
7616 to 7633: 1.2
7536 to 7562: 2.1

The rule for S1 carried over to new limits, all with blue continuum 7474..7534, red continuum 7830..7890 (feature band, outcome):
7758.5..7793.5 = 1.61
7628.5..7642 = 0.96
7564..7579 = 0.66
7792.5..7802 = -0.86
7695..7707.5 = 1.37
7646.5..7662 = 0.06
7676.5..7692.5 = 1.30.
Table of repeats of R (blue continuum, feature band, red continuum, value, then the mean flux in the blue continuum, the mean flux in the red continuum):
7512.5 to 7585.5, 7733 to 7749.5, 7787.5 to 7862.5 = 0.6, 0.691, 0.747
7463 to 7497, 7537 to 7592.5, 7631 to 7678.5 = 1.8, 0.695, 0.704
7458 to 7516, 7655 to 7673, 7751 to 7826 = 0.2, 0.694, 0.723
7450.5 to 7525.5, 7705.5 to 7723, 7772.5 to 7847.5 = 0.9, 0.696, 0.73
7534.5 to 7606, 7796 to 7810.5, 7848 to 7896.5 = 0.3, 0.671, 0.767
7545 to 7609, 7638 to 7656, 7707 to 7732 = -0.9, 0.668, 0.688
